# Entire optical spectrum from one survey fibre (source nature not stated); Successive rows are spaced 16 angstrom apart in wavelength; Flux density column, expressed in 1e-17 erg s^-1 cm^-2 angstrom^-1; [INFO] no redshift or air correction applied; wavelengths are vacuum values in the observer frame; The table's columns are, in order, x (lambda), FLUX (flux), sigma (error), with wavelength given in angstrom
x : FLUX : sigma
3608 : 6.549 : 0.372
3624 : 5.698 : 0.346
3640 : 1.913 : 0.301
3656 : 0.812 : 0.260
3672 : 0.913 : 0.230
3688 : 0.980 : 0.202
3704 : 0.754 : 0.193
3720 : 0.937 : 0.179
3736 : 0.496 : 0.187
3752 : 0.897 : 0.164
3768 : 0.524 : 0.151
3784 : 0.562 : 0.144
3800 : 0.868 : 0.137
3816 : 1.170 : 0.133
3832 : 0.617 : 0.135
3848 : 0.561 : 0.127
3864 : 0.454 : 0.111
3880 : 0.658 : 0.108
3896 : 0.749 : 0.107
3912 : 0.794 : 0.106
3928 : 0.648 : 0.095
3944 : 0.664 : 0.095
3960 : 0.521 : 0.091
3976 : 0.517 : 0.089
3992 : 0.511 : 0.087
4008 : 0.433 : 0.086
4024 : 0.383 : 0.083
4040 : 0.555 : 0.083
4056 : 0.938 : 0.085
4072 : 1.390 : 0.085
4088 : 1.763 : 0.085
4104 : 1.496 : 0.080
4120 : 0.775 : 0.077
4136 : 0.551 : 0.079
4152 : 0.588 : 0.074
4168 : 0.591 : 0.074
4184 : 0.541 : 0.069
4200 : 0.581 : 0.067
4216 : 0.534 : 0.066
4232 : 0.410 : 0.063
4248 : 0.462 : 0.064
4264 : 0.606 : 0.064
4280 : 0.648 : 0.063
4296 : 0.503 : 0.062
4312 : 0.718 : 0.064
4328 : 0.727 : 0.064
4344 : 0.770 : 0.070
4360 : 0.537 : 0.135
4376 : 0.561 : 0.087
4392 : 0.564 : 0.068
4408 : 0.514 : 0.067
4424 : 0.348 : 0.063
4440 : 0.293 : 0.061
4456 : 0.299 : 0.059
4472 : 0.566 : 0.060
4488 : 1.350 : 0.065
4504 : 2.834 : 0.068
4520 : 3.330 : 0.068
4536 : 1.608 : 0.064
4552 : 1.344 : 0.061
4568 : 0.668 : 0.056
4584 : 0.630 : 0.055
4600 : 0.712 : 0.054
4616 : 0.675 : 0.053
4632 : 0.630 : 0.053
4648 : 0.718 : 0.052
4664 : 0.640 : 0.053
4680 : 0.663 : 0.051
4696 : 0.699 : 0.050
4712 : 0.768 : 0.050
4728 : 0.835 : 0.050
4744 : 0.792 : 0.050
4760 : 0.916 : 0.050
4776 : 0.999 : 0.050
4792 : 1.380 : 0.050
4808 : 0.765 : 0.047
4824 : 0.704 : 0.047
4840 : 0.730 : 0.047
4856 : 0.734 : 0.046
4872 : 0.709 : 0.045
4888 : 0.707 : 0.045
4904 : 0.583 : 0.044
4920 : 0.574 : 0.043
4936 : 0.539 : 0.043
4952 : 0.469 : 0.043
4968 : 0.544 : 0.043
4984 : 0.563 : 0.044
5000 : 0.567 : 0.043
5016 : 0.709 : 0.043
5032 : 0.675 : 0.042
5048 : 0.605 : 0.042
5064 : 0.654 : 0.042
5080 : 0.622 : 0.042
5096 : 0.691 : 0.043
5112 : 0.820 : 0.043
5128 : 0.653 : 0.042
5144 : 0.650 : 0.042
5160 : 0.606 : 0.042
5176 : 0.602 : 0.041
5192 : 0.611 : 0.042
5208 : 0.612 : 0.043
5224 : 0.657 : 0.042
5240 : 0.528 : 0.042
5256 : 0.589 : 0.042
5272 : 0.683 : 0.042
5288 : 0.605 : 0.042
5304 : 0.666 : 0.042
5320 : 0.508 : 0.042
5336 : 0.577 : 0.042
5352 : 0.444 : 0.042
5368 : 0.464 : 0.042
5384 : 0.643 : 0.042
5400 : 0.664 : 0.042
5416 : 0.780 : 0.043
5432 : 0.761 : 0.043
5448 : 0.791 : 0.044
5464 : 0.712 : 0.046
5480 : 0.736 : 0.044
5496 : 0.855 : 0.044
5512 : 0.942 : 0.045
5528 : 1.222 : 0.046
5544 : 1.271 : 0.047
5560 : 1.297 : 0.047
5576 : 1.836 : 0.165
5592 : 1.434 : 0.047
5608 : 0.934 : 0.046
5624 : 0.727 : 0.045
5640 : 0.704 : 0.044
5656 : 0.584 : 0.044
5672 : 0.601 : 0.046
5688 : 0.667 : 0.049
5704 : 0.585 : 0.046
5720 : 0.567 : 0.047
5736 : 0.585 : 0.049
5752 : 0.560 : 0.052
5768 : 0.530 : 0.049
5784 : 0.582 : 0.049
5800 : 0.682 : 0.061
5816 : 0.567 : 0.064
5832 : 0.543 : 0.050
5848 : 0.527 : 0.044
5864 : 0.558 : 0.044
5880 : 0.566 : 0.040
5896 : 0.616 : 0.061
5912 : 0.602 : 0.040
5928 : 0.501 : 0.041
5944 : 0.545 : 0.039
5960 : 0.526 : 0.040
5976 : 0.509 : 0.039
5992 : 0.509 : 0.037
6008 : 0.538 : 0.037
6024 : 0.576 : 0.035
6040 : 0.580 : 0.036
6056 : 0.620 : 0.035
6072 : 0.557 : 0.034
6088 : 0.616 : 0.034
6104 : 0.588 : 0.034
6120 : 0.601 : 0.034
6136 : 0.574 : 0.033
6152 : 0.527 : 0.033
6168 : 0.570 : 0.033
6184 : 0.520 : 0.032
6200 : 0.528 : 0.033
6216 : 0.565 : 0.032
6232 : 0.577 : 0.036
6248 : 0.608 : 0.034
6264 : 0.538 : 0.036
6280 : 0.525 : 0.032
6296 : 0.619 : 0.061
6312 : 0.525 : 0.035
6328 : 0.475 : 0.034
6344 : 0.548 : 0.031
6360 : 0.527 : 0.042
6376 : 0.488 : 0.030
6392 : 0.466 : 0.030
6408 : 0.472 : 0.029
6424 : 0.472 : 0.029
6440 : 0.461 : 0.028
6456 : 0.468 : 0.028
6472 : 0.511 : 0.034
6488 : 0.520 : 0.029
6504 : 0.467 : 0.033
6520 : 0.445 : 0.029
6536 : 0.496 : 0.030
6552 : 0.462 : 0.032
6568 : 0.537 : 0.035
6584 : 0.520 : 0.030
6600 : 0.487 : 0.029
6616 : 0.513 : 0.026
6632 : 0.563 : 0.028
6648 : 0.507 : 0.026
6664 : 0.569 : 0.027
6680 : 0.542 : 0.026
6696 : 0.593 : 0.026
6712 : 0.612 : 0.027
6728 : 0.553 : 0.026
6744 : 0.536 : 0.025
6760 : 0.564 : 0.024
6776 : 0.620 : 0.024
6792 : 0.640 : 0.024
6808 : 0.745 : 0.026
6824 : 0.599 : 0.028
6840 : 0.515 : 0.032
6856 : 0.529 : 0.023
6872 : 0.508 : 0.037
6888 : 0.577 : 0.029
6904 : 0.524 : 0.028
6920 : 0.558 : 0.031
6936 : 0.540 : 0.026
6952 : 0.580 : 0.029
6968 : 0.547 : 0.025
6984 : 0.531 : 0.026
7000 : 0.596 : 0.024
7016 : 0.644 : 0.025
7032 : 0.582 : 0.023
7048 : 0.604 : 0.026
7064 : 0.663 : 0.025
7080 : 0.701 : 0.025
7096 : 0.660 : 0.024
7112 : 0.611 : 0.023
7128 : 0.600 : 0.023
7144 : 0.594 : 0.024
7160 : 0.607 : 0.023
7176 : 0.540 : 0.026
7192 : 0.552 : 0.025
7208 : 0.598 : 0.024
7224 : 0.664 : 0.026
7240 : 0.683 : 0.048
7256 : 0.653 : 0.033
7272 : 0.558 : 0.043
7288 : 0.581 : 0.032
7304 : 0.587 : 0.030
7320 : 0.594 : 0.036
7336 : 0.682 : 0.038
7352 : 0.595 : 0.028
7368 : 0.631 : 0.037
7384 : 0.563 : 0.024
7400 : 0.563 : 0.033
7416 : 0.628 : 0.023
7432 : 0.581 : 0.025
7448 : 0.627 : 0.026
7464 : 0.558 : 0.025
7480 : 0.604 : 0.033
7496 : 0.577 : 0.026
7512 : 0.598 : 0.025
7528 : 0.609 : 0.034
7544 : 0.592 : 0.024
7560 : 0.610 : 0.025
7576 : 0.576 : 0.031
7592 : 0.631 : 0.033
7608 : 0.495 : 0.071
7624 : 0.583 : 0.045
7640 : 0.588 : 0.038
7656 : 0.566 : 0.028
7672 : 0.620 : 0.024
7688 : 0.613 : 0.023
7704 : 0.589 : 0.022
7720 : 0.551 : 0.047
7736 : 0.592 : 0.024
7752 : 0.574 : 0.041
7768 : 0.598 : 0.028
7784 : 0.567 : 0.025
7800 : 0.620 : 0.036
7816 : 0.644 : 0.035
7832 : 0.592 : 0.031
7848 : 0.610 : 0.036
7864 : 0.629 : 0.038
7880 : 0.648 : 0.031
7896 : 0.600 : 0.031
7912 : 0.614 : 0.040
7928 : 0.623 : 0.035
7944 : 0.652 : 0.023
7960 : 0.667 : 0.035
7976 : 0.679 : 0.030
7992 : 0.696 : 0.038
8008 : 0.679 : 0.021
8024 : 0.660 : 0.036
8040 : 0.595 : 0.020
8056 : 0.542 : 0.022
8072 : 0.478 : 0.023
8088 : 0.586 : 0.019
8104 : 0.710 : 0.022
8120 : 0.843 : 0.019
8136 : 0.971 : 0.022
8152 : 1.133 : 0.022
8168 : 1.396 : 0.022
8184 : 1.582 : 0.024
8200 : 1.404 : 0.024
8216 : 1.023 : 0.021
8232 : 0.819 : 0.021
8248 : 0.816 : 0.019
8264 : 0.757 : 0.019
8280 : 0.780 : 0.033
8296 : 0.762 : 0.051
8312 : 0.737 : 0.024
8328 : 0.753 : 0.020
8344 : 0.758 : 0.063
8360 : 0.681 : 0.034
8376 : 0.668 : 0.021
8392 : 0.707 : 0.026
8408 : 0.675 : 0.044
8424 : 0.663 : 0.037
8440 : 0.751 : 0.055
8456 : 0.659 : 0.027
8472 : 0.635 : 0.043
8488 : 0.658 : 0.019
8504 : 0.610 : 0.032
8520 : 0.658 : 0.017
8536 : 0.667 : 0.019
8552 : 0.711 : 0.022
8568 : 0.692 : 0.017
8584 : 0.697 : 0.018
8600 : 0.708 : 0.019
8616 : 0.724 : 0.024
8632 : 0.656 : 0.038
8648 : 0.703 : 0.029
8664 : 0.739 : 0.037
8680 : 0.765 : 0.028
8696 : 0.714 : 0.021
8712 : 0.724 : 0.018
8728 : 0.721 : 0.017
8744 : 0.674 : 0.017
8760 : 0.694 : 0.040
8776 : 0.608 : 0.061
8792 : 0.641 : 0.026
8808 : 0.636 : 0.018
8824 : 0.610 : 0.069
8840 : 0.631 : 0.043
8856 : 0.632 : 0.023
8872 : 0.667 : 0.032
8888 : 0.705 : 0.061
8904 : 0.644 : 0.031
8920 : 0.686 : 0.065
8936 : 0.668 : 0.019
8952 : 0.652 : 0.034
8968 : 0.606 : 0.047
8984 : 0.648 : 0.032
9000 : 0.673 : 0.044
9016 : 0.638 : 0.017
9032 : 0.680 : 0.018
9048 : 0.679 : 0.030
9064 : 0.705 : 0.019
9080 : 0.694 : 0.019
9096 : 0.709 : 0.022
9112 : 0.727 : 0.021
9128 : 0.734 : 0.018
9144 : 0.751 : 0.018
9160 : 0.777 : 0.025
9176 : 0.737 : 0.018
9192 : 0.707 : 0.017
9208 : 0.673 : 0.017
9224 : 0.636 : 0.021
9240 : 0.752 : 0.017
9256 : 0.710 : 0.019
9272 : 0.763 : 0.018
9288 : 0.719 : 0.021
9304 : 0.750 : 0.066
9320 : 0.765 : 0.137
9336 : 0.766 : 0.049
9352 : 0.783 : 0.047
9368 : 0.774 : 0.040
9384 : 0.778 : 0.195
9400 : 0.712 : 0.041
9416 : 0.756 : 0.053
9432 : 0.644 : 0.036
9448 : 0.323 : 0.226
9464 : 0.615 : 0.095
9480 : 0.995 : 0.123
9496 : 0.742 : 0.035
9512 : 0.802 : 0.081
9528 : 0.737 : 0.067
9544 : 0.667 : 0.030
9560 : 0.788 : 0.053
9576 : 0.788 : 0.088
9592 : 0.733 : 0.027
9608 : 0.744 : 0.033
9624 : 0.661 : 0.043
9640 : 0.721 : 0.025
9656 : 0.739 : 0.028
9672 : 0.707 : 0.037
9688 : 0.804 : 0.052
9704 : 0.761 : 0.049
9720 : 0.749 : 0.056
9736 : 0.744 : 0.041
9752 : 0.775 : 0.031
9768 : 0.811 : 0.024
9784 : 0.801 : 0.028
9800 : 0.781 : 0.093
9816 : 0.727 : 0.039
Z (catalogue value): 1.92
